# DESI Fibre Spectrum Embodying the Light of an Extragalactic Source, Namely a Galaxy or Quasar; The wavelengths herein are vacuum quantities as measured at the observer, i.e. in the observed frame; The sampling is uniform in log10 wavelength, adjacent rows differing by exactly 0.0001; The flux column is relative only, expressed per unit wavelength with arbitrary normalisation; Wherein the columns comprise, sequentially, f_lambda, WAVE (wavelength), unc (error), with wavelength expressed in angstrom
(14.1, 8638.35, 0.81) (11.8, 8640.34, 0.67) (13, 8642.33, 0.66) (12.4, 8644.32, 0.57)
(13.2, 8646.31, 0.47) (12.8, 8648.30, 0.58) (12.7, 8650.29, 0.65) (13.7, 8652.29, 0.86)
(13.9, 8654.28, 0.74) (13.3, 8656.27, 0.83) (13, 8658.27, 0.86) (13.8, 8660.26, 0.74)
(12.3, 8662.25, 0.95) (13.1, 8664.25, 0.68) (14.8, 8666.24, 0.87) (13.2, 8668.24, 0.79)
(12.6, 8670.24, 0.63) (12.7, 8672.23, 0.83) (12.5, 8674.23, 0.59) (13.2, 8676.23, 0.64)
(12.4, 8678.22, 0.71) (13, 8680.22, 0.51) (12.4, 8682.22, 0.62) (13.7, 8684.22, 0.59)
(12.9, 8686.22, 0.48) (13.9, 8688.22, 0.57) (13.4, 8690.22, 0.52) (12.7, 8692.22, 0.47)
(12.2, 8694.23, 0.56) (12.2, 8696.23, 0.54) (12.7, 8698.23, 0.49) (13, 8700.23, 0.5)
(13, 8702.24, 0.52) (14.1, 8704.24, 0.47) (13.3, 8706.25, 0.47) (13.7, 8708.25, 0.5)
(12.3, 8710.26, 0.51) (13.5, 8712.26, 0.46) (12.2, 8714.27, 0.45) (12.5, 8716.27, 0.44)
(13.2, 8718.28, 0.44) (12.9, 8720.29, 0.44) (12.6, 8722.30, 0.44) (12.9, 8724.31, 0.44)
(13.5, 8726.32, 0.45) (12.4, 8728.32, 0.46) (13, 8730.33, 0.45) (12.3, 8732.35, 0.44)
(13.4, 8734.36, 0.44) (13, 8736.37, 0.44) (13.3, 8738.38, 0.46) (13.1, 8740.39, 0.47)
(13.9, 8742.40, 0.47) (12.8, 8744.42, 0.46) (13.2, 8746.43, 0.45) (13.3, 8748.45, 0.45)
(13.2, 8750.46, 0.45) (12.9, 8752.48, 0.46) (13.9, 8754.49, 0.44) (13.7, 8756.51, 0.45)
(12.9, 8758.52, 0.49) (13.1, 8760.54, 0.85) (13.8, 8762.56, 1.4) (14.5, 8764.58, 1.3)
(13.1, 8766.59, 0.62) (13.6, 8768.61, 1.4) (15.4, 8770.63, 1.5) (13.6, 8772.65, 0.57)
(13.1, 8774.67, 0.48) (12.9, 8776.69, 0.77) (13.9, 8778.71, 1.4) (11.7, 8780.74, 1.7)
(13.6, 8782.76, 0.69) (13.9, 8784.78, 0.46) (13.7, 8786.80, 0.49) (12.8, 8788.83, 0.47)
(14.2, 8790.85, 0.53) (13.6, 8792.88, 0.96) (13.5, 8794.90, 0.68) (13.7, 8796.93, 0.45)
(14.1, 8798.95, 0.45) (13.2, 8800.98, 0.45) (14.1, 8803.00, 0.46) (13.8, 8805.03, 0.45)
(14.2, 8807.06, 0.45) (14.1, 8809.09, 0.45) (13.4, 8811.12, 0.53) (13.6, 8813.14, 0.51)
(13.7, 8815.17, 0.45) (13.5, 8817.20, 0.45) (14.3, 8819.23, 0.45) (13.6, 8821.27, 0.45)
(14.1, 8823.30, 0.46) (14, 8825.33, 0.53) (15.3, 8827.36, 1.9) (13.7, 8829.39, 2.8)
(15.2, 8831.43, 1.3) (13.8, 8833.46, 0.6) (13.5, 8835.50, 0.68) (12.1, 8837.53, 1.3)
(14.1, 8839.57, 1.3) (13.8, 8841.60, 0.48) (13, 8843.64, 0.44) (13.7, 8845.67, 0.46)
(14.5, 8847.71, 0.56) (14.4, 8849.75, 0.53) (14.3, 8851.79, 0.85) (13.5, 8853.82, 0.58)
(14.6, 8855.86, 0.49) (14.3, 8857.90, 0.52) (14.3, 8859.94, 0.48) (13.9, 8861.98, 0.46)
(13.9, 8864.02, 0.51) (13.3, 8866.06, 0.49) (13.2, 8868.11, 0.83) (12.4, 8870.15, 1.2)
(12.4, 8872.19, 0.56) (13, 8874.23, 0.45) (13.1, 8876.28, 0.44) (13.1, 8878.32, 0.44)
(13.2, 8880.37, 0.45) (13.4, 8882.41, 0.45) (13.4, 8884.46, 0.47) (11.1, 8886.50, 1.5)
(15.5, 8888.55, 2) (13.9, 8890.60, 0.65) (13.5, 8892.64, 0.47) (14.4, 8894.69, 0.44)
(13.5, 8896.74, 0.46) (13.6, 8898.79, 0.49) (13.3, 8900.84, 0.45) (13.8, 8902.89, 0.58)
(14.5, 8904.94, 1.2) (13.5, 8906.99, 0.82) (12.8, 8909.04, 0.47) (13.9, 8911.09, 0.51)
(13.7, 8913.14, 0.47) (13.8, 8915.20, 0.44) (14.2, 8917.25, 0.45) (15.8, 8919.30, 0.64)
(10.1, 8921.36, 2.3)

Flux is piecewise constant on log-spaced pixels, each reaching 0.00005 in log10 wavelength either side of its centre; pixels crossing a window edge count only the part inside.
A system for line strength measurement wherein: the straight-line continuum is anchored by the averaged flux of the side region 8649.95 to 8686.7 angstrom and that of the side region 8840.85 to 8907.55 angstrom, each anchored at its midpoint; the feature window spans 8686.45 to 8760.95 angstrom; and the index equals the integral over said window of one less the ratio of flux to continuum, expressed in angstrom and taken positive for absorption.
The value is 1.12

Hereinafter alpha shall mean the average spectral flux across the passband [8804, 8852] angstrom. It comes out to 13.9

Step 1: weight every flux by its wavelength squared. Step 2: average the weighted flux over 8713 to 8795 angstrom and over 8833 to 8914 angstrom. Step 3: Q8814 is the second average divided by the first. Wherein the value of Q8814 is 1.1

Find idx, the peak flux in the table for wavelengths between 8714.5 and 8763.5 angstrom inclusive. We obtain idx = 13.9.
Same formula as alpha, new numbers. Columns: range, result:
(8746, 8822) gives 13.6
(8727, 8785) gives 13.3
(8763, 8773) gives 14.1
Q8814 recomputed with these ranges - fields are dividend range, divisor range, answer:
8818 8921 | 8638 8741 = 1.10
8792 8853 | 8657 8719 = 1.10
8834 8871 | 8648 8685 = 1.09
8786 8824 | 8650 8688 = 1.08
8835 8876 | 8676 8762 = 1.08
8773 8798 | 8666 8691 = 1.05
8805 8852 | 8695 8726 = 1.10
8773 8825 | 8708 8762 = 1.06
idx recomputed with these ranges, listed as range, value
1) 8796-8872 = 15.3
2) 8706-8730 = 13.7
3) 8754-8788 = 15.4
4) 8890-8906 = 14.5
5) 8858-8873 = 14.3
